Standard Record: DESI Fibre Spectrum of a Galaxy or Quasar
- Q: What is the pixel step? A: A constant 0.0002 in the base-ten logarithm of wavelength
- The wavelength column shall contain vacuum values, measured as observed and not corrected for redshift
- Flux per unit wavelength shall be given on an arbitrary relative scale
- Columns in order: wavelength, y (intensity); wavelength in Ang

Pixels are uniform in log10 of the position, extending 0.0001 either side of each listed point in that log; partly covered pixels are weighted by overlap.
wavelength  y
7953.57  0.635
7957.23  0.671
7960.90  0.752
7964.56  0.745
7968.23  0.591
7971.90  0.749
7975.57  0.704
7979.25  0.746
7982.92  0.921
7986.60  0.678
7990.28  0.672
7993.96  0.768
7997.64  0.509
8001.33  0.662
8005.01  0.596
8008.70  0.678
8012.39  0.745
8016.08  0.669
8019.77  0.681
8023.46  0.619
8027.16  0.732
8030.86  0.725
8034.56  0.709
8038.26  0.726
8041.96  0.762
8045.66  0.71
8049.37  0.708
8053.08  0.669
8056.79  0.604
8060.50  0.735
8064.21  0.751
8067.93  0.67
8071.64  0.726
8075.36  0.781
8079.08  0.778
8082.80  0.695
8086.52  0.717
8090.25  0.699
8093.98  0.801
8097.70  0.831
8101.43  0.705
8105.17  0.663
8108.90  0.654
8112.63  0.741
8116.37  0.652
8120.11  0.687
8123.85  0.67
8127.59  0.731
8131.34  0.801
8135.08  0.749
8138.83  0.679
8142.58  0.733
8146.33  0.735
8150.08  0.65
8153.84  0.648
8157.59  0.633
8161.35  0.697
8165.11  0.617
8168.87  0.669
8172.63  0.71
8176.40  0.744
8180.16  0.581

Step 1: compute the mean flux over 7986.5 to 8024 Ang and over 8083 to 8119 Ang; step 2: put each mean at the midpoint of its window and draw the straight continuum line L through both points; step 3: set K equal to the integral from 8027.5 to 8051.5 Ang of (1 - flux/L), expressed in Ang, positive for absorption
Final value -1.47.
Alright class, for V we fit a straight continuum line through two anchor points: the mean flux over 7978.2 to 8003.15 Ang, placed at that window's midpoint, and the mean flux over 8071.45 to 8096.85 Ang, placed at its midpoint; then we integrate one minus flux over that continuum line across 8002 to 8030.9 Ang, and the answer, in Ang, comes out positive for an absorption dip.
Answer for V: 1.6 Ang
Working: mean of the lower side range 0.707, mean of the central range 0.677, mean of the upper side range 0.747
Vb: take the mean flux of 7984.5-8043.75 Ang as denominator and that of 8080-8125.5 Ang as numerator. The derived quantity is 1.04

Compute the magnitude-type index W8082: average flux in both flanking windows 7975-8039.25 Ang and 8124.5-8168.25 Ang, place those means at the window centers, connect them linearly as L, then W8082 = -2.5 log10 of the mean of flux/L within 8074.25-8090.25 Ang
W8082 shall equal -0.060 mag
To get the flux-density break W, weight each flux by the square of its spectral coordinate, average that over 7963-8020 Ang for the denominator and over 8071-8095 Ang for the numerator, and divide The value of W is 1.1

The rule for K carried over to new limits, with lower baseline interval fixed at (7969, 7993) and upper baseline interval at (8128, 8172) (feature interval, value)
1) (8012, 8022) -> 0.56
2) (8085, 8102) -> -1.10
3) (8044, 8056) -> 0.55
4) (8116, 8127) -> 0.35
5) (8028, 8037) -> 0.07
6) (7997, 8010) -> 2.04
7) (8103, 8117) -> 0.48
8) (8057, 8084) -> -0.45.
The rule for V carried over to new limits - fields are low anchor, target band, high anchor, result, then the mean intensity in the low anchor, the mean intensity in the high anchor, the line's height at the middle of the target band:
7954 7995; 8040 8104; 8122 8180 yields -1.7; 0.723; 0.694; 0.707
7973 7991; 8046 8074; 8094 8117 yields 1.2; 0.749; 0.718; 0.73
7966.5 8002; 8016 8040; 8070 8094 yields 0.7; 0.701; 0.738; 0.718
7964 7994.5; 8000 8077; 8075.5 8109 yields 3.5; 0.728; 0.734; 0.731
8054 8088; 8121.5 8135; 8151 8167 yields -1.3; 0.716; 0.649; 0.672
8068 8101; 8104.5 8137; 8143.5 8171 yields 0.0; 0.747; 0.667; 0.707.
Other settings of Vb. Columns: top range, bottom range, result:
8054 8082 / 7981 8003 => 1.02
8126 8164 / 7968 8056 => 1.01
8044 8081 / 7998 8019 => 1.08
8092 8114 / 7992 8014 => 1.11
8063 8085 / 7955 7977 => 1.05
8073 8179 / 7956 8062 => 1.02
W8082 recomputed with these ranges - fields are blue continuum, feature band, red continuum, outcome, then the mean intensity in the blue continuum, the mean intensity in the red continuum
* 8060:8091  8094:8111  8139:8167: -0.02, 0.729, 0.674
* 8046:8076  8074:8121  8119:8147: -0.02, 0.703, 0.724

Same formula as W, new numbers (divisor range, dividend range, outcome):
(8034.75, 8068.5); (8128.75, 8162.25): 1.02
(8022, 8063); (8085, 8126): 1.03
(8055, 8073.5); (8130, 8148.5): 1.08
